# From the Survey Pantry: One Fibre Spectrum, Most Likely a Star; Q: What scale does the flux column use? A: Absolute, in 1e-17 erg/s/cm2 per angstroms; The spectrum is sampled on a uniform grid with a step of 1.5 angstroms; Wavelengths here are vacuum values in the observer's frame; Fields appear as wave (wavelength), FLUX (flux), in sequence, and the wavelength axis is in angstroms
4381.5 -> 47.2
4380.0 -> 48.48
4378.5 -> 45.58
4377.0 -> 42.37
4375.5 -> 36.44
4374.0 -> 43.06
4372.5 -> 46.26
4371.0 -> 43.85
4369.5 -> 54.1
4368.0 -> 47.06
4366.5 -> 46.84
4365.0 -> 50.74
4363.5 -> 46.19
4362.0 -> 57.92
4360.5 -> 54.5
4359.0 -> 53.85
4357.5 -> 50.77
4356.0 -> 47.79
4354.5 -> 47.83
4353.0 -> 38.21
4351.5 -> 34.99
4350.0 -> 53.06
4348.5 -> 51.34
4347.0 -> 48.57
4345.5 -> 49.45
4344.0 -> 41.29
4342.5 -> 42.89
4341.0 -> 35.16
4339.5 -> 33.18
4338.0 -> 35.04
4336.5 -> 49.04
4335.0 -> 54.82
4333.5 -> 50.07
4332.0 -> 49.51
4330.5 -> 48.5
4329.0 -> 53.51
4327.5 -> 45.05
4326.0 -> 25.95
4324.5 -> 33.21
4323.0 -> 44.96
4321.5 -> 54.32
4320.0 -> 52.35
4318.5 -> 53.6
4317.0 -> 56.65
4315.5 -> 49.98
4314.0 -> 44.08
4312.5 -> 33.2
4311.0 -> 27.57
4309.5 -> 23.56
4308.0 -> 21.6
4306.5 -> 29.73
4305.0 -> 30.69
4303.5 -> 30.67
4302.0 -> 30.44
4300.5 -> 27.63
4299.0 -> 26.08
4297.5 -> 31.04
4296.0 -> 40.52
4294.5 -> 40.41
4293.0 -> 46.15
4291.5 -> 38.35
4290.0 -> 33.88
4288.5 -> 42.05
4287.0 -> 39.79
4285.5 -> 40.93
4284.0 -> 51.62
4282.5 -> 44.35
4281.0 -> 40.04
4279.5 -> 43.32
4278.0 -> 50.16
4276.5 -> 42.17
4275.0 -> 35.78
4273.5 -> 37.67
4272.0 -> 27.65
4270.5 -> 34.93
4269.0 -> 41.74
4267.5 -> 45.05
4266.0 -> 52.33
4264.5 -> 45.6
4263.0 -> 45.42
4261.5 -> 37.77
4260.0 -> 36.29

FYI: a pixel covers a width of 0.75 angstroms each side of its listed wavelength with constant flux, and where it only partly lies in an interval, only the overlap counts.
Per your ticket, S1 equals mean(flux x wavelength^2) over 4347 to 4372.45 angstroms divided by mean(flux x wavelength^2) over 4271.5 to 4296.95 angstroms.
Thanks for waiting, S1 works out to 1.23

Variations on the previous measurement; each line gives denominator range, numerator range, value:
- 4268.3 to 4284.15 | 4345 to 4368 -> 1.25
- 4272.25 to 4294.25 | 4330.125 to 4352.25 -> 1.11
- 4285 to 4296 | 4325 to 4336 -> 1.18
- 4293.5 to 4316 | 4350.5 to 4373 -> 1.52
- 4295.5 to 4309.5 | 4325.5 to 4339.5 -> 1.57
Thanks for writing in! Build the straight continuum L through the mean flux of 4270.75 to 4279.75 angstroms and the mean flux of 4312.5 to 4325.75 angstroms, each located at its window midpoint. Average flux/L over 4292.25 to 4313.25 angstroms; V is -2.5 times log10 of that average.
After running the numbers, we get 0.36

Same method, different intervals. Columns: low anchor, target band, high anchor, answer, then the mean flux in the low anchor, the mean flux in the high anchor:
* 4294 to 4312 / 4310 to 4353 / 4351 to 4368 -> -0.15 mag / 29.9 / 48.3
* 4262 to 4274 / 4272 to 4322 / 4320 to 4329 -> 0.09 mag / 41.3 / 42.7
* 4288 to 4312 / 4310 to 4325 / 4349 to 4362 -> -0.19 mag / 32.4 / 48.3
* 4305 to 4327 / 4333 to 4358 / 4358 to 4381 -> -0.02 mag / 39.1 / 47.8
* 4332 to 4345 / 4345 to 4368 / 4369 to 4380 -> -0.11 mag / 43.2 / 44.6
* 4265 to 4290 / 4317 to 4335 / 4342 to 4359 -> -0.06 mag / 41.6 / 46.4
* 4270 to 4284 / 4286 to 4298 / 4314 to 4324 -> 0.13 mag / 40.3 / 50.9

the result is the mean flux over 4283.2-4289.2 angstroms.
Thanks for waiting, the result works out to 43.6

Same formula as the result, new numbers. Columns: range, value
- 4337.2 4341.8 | 34.7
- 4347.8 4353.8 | 44.4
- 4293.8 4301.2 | 33.1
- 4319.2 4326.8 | 42.3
